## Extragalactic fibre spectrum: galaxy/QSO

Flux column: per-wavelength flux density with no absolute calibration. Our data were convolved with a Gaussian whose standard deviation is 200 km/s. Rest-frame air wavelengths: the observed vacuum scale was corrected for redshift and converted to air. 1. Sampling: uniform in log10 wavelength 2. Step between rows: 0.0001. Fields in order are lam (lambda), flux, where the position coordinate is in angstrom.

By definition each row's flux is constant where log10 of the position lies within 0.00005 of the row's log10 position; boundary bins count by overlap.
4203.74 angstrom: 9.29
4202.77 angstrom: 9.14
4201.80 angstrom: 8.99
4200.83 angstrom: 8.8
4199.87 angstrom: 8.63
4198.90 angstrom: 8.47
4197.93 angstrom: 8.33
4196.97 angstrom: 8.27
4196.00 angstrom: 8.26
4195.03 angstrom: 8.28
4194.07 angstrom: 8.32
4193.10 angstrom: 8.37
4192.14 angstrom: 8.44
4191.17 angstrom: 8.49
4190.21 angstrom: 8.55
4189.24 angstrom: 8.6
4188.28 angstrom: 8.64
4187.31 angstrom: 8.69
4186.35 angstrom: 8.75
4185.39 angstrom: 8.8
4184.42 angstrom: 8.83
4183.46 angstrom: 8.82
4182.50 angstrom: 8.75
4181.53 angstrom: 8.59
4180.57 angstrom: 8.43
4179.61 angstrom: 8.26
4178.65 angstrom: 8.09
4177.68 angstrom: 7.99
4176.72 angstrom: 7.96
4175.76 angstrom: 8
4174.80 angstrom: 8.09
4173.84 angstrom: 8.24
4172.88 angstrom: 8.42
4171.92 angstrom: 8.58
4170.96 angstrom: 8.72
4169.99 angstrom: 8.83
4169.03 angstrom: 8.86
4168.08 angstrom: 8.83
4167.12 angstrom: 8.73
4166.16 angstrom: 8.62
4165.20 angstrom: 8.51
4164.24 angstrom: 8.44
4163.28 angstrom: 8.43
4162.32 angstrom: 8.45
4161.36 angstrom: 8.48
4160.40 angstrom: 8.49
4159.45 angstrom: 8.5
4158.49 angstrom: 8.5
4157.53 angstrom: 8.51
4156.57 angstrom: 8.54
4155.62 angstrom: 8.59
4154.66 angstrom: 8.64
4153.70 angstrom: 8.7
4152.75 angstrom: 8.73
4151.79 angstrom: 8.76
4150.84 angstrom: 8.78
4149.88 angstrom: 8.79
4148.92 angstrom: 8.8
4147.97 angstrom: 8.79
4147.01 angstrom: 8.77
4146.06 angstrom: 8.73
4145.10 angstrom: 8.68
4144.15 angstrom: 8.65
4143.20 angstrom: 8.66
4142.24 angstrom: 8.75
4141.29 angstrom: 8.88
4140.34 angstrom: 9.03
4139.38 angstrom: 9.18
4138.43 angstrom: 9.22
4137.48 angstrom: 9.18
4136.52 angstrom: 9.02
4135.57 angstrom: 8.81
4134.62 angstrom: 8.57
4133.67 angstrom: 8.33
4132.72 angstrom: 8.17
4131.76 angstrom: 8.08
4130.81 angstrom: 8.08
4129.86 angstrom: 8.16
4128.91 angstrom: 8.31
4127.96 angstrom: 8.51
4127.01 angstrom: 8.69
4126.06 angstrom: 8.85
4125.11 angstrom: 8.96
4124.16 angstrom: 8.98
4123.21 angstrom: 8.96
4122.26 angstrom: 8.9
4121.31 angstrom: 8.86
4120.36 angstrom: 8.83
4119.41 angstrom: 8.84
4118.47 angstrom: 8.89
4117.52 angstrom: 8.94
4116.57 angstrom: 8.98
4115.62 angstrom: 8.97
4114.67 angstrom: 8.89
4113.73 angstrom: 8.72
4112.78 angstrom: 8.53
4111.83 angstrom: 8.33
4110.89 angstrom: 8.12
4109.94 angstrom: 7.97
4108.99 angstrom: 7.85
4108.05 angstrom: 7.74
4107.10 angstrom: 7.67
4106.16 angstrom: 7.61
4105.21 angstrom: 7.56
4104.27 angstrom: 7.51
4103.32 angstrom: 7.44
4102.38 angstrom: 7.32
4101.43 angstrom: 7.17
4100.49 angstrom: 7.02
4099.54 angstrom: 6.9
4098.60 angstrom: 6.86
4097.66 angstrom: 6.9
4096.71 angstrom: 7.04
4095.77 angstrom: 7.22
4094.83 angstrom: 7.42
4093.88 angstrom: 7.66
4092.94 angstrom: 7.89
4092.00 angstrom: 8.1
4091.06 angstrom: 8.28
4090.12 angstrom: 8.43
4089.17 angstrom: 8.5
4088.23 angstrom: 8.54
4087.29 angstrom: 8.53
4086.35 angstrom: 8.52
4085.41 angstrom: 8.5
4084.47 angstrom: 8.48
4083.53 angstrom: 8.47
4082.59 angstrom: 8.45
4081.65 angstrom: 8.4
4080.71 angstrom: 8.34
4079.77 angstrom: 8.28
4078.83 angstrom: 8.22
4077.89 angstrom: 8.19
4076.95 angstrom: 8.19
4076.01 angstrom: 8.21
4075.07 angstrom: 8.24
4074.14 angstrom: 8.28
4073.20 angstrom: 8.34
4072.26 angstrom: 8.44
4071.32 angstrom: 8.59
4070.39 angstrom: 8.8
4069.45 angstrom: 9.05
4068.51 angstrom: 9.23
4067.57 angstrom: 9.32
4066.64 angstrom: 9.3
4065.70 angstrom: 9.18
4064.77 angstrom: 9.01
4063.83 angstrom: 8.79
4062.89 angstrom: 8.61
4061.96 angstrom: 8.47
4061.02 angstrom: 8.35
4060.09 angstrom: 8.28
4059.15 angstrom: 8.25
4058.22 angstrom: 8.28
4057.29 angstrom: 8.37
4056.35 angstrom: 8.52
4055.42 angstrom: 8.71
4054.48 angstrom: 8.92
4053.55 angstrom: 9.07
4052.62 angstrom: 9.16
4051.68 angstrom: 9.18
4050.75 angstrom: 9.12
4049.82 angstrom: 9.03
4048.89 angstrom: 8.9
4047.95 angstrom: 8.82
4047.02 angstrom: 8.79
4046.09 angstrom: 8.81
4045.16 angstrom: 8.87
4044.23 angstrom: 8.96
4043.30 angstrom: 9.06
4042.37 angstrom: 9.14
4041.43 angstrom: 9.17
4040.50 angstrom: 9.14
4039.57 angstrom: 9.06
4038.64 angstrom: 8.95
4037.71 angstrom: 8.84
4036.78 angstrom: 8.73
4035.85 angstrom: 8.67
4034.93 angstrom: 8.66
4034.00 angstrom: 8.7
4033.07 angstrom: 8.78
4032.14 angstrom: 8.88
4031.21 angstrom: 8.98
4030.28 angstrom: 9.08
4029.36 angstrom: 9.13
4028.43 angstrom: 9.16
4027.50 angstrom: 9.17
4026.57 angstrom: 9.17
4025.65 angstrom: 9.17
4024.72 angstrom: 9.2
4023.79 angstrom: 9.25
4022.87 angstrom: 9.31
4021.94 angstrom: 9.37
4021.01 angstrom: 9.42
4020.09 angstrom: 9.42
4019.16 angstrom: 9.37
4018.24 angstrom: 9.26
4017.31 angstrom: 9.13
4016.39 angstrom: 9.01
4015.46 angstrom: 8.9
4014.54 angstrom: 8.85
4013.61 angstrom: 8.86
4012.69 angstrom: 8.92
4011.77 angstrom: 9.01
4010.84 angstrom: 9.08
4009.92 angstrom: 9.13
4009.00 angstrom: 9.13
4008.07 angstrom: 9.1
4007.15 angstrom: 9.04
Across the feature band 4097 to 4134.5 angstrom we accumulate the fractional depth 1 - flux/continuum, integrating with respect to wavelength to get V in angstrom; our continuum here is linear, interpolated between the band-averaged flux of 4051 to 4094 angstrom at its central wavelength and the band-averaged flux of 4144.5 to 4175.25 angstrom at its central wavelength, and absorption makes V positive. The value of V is 1.7 angstrom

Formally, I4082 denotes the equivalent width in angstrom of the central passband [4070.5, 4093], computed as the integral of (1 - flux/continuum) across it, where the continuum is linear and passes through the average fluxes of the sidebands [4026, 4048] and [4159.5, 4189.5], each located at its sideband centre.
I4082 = 1.1 angstrom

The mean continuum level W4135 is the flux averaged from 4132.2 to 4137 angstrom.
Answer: 8.57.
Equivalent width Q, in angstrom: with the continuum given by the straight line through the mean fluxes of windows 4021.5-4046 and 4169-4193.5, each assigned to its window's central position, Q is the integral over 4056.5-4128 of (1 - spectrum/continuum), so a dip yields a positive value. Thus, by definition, 4.07 angstrom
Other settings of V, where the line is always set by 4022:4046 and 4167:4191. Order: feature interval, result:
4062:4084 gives 0.7 angstrom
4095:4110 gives 2.4 angstrom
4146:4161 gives -0.1 angstrom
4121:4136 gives 0.2 angstrom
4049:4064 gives 0.4 angstrom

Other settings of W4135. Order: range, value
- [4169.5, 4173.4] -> 8.62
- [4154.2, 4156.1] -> 8.63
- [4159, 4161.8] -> 8.51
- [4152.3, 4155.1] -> 8.7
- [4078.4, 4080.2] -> 8.25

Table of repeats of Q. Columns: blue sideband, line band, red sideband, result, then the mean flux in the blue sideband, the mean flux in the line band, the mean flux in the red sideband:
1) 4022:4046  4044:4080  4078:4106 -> -1.03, 9.01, 8.7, 7.86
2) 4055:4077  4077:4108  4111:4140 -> 2.89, 8.63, 7.86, 8.72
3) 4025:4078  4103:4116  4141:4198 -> 0.93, 8.82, 8.07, 8.55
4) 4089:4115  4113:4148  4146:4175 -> -2.57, 7.72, 8.75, 8.61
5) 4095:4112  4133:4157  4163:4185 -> -2.17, 7.44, 8.78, 8.48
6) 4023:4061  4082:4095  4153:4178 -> 0.68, 8.9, 8.29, 8.49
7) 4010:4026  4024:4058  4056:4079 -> -0.22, 9.15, 8.94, 8.58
